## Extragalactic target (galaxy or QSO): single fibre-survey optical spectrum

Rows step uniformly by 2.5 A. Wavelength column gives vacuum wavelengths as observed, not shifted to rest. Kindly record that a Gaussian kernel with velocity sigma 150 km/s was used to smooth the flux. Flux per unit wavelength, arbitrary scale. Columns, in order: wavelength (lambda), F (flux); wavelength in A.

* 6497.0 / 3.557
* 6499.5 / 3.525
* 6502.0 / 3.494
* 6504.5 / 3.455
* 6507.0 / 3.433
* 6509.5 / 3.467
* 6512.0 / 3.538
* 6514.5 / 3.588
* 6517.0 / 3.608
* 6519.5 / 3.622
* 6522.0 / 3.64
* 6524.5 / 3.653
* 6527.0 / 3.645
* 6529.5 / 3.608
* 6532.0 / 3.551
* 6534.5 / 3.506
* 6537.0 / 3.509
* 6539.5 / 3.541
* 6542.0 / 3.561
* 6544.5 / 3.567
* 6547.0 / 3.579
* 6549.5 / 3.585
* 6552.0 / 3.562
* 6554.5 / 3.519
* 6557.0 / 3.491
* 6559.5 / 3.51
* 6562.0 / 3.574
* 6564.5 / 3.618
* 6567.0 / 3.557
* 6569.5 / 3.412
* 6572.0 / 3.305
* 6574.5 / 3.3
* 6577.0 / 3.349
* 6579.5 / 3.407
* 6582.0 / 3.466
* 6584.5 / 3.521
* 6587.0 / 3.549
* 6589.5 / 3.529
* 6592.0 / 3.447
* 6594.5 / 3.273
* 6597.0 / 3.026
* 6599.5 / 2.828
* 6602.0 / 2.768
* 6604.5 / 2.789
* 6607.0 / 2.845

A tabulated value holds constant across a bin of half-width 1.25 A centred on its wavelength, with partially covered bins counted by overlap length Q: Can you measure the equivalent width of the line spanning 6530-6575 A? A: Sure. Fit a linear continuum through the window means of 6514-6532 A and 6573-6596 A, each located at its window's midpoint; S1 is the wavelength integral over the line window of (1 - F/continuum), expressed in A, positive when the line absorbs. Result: 0.1 A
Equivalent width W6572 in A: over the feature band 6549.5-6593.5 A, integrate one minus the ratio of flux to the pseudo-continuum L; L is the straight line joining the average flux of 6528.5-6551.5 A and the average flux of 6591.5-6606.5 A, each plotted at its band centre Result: -3.1 A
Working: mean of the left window 3.56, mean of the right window 2.99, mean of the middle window 3.48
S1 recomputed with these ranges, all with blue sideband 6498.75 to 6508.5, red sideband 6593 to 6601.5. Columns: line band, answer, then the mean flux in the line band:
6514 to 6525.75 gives -0.8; 3.62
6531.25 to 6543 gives -0.8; 3.53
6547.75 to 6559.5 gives -1.1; 3.54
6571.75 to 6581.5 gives -0.7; 3.35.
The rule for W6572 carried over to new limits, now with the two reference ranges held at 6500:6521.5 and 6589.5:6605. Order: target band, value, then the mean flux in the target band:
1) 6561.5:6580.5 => -1.3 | 3.44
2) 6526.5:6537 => -0.4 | 3.56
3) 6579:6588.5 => -1.1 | 3.49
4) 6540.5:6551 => -0.7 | 3.57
